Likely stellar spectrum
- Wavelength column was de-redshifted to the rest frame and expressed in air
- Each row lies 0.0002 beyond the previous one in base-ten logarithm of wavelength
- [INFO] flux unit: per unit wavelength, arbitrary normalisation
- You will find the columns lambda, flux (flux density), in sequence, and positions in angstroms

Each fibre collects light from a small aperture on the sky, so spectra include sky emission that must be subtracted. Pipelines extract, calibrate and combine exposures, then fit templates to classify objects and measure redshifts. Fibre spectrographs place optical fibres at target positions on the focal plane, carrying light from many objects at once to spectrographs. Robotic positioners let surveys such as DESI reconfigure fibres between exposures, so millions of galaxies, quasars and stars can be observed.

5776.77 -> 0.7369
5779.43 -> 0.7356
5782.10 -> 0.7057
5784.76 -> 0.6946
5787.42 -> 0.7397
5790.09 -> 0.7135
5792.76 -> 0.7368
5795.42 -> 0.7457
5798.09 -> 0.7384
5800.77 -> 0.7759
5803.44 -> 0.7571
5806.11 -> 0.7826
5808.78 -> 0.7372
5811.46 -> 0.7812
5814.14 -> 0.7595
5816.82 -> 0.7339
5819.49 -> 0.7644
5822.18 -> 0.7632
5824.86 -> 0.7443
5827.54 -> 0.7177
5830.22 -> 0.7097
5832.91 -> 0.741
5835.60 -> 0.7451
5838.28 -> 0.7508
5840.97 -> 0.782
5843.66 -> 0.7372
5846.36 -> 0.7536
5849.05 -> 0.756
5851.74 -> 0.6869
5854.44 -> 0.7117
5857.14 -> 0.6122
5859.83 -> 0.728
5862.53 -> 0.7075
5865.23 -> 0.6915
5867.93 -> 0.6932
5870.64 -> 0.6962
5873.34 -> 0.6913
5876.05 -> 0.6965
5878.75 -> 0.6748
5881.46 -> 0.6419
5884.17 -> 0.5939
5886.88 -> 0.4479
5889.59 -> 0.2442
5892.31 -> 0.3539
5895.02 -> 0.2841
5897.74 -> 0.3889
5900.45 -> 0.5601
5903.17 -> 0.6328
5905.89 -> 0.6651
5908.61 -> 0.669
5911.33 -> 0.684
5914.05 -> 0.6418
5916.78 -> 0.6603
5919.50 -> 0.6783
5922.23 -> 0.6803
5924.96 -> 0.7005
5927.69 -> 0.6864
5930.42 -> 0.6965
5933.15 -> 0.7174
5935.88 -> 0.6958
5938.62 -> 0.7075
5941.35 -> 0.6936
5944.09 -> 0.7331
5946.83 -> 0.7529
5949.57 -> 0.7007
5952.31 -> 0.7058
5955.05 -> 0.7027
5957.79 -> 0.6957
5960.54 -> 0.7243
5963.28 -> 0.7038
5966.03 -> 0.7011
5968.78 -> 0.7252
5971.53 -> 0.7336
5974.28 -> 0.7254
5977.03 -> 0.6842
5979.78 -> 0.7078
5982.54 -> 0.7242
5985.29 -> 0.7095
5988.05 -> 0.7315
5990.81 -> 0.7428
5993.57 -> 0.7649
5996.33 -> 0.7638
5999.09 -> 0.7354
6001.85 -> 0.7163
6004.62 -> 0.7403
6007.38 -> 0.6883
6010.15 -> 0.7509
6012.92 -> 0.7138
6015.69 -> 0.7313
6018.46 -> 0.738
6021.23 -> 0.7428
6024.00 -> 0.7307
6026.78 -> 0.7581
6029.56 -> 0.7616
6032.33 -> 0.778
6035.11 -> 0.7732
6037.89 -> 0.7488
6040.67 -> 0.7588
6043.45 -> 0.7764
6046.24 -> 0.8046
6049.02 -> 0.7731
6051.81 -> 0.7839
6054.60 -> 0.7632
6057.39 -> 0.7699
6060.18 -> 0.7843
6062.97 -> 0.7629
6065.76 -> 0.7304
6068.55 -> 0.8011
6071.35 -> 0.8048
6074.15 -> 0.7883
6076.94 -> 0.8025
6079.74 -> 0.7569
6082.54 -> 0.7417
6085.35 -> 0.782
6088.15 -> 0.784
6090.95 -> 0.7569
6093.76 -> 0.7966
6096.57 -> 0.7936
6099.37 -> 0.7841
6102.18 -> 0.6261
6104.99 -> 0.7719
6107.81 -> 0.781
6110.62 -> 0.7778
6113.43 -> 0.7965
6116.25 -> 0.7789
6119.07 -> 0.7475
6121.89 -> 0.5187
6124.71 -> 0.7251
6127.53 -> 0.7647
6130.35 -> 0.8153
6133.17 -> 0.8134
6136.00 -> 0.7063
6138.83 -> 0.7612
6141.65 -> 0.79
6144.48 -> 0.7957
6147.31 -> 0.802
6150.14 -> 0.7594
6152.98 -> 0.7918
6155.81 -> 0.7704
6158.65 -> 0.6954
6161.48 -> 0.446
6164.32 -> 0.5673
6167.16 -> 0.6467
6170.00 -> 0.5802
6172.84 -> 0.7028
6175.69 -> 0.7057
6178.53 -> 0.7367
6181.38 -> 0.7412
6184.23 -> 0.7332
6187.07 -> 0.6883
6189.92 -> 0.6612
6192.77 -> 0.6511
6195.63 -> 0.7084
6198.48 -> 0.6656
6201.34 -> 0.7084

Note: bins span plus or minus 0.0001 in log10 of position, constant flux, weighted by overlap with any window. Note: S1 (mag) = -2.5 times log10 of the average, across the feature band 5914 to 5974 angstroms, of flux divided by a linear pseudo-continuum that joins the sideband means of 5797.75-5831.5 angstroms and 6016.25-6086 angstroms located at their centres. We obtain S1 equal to 0.08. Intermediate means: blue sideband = 0.752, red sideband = 0.768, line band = 0.703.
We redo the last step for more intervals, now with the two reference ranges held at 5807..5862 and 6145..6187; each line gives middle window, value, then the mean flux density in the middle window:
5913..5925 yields 0.09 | 0.67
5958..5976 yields 0.00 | 0.717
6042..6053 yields -0.11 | 0.784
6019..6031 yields -0.05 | 0.748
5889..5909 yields 0.46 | 0.474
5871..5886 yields 0.12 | 0.656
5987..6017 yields -0.03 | 0.734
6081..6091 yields -0.09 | 0.767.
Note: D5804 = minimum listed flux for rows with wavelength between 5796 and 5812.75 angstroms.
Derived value 0.7372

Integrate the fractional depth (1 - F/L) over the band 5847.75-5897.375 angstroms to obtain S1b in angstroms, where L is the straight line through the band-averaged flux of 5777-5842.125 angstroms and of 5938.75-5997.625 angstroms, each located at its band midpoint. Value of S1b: 9.0 angstroms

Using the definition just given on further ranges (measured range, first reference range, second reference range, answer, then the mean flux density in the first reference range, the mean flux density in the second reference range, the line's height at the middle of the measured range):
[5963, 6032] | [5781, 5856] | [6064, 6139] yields 2.07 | 0.741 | 0.759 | 0.753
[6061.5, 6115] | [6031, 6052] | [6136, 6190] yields -1.66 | 0.774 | 0.705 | 0.747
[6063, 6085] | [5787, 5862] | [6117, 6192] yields -1.76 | 0.739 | 0.71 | 0.717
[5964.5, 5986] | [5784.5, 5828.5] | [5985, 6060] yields 1.05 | 0.748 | 0.751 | 0.75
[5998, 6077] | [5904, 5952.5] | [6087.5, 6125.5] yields -3.70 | 0.692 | 0.745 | 0.724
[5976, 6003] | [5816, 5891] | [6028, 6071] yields 0.61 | 0.686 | 0.772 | 0.746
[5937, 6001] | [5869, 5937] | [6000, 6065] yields -3.81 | 0.603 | 0.754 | 0.68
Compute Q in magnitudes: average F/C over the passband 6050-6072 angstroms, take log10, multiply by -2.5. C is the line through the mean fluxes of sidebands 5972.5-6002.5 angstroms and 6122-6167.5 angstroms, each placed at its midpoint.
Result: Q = -0.069 mag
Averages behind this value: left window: 0.728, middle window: 0.774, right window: 0.724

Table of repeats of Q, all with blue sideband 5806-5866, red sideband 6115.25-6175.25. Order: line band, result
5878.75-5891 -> 0.41 mag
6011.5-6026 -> -0.02 mag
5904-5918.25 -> 0.10 mag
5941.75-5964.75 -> 0.02 mag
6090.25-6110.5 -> -0.06 mag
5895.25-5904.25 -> 0.42 mag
